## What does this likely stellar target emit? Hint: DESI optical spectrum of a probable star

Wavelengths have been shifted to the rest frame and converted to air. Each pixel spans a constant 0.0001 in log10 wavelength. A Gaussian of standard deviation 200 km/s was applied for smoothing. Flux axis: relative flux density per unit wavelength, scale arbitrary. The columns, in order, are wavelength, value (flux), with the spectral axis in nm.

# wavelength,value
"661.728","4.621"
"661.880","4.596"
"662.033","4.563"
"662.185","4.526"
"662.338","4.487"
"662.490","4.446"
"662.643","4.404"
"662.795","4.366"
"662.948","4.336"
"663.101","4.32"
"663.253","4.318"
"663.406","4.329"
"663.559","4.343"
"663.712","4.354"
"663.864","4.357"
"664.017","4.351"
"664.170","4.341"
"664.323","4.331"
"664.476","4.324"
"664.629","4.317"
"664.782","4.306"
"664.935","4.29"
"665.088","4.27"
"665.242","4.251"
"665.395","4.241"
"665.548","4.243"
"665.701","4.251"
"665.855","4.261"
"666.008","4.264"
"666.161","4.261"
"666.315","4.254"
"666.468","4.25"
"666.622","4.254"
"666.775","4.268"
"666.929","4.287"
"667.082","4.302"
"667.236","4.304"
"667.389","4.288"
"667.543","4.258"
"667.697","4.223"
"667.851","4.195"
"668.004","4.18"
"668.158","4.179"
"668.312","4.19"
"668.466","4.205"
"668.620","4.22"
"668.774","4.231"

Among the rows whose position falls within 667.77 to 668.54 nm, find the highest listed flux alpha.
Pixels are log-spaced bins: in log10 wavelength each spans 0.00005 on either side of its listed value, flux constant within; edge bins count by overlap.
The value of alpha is 4.205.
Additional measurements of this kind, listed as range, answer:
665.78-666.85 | 4.268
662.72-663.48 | 4.366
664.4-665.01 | 4.324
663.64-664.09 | 4.357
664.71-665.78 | 4.306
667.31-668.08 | 4.288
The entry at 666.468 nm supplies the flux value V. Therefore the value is 4.25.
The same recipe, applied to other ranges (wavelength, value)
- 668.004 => 4.18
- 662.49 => 4.446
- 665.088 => 4.27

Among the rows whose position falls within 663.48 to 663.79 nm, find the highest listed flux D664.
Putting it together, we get 4.354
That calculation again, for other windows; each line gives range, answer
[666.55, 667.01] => 4.287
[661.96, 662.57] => 4.563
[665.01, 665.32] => 4.27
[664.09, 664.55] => 4.341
